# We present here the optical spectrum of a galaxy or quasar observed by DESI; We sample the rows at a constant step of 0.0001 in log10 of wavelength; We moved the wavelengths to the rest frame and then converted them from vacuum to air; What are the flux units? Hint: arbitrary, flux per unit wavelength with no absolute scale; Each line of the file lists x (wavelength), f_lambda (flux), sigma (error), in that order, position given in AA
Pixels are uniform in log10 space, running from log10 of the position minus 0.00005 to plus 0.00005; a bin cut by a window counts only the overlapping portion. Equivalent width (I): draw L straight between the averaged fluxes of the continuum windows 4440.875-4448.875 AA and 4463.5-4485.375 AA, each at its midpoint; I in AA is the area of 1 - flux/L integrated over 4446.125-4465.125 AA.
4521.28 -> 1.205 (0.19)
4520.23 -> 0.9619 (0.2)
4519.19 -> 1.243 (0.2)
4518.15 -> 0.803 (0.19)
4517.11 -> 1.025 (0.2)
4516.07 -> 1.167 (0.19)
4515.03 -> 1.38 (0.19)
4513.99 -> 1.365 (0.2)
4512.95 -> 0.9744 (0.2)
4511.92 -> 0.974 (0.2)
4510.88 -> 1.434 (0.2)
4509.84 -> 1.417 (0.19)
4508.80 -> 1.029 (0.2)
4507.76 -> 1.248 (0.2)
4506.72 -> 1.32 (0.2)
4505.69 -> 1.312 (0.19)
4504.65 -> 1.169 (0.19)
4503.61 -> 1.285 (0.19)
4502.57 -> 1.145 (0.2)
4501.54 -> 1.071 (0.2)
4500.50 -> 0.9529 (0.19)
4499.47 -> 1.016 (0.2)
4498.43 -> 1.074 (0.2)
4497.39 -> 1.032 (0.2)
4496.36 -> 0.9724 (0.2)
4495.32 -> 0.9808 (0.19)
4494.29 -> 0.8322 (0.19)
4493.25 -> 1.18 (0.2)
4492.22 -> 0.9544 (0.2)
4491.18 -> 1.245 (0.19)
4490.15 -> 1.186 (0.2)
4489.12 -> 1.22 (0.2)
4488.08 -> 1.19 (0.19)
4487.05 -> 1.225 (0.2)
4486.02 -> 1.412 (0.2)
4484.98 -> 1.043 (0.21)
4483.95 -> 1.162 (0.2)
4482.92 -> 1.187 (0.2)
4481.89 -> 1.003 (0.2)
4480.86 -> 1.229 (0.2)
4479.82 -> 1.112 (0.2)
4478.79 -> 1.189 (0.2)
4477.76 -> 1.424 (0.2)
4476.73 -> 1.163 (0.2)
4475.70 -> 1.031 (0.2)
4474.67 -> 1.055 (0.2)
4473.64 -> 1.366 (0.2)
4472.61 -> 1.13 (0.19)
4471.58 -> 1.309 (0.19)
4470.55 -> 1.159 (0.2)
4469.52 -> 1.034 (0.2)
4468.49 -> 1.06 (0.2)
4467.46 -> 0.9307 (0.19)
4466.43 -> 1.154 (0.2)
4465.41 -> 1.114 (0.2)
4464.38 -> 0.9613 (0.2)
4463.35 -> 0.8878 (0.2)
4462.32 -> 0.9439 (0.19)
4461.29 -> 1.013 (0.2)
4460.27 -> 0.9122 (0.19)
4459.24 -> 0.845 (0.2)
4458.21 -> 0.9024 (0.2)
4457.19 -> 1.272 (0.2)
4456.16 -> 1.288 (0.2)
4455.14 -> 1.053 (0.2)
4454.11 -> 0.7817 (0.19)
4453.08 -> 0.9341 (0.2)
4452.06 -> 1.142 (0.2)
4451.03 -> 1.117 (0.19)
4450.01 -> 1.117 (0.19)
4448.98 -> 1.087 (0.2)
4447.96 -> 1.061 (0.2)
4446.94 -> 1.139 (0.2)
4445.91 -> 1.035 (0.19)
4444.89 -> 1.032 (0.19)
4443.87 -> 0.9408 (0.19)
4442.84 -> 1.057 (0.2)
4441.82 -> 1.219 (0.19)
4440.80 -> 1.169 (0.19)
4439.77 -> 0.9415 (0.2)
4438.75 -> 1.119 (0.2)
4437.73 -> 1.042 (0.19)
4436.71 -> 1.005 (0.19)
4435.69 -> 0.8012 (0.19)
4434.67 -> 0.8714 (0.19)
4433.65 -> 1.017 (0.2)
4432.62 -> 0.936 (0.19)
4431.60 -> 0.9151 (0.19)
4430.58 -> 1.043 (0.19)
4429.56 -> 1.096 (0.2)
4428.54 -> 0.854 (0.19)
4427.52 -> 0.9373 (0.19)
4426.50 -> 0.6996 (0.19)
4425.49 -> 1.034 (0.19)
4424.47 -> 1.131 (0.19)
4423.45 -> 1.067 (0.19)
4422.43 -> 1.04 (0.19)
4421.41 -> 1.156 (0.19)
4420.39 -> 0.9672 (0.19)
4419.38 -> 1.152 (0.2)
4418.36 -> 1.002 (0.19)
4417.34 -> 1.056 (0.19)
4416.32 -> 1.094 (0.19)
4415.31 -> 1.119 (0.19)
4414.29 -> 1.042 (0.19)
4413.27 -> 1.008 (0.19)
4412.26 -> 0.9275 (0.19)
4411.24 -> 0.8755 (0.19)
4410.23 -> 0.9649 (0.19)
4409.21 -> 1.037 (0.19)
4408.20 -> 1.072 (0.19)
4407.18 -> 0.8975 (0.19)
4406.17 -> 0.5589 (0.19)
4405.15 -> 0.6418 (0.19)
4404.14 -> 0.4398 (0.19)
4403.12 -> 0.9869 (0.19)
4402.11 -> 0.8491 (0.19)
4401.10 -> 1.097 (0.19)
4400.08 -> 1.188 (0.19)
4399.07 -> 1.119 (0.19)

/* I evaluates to 1.2 AA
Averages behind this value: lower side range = 1.08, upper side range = 1.13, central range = 1.03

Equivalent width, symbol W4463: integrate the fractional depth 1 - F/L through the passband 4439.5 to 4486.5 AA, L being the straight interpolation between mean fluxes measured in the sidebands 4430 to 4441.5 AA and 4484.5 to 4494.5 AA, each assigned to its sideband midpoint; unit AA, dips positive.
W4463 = -0.6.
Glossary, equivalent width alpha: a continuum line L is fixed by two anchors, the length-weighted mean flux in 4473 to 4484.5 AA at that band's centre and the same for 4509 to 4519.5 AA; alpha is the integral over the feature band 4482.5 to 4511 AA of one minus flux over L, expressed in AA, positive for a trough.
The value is 0.59 AA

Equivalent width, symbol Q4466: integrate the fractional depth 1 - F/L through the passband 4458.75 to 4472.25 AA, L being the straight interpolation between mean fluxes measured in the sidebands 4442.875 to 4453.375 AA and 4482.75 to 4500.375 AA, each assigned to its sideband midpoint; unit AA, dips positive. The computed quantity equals 0.7 AA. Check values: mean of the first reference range 1.06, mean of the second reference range 1.11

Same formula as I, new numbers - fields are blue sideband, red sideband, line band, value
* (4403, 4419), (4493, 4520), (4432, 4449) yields -0.7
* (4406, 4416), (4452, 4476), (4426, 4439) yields 0.7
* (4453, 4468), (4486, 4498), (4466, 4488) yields -2.2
